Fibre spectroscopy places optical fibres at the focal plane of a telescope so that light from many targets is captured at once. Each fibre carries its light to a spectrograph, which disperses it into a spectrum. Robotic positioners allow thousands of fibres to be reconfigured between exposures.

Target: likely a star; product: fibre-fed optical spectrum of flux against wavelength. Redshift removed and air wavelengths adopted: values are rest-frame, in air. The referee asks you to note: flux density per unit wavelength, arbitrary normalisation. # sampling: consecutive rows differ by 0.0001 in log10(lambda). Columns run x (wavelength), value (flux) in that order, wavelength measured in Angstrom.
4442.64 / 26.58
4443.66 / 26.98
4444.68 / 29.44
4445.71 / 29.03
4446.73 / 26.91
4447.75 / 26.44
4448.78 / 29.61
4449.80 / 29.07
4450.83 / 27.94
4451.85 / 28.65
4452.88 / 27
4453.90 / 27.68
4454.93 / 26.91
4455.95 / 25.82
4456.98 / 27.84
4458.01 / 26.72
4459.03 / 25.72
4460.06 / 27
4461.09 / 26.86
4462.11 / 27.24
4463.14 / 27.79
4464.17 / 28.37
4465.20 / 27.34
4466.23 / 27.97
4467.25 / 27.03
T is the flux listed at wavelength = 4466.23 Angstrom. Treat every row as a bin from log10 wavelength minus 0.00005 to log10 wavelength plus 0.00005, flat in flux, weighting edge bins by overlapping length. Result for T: 27.97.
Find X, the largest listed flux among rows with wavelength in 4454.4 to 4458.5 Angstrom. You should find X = 27.84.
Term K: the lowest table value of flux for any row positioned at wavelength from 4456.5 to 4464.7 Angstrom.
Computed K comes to 25.72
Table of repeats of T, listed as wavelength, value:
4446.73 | 26.91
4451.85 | 28.65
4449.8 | 29.07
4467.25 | 27.03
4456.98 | 27.84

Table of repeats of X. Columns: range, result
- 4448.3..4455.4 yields 29.61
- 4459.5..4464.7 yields 28.37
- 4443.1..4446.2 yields 29.44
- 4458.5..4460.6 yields 27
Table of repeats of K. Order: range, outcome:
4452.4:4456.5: 25.82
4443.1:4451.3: 26.44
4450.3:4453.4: 27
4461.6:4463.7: 27.24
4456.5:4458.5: 26.72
